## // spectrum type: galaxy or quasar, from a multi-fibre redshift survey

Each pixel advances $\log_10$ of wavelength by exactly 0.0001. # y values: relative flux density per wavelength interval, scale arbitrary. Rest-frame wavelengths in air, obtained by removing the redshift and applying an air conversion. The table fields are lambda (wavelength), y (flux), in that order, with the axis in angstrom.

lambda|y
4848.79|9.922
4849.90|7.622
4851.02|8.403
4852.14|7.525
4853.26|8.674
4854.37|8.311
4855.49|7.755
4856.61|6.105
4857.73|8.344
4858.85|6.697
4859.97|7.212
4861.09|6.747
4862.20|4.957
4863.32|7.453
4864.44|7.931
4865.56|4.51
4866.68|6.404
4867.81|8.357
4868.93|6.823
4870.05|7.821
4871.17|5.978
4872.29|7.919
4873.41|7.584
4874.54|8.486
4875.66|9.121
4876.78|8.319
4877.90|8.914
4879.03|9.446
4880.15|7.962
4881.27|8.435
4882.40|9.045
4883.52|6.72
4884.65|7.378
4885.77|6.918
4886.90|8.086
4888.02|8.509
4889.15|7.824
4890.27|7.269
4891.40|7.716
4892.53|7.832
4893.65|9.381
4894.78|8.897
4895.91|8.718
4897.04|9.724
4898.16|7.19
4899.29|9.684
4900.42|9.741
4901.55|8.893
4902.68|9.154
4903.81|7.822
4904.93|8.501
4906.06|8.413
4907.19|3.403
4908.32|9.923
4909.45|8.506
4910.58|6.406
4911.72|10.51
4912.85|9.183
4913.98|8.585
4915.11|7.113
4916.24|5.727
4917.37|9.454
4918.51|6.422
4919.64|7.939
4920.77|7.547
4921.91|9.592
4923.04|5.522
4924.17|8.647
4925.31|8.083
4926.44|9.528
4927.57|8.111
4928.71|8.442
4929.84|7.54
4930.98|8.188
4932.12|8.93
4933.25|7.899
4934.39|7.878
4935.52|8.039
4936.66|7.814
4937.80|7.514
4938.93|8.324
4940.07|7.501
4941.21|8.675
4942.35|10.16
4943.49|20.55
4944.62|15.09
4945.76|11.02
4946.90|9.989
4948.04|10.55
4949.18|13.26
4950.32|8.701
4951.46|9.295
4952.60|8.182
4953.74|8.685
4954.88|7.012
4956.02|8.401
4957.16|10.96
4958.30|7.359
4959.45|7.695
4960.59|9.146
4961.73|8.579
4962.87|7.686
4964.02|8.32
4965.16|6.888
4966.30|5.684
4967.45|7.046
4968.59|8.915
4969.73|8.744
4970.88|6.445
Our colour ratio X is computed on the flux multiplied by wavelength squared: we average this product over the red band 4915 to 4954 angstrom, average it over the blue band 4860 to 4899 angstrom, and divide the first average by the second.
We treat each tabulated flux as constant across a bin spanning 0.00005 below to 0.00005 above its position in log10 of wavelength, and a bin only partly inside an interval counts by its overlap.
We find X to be 1.2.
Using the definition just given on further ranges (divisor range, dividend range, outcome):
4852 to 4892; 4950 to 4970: 1.12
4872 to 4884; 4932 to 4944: 1.14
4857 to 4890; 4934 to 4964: 1.30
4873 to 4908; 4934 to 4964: 1.18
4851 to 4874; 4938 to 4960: 1.45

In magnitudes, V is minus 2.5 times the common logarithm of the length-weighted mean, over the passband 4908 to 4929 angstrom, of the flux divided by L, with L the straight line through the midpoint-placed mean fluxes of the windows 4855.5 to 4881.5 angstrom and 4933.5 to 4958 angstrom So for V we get 0.11 mag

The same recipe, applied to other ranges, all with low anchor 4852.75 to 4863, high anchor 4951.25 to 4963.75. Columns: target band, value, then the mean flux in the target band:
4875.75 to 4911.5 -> -0.084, 8.25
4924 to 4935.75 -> -0.028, 8.3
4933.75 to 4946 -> -0.234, 10.2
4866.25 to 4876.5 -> -0.039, 7.64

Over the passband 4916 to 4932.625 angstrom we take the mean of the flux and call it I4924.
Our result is 8.02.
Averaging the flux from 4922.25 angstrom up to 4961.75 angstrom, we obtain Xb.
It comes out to 9.19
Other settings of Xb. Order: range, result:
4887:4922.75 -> 8.22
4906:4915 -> 8.05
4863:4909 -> 8.01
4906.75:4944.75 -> 8.55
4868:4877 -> 7.76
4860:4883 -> 7.6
